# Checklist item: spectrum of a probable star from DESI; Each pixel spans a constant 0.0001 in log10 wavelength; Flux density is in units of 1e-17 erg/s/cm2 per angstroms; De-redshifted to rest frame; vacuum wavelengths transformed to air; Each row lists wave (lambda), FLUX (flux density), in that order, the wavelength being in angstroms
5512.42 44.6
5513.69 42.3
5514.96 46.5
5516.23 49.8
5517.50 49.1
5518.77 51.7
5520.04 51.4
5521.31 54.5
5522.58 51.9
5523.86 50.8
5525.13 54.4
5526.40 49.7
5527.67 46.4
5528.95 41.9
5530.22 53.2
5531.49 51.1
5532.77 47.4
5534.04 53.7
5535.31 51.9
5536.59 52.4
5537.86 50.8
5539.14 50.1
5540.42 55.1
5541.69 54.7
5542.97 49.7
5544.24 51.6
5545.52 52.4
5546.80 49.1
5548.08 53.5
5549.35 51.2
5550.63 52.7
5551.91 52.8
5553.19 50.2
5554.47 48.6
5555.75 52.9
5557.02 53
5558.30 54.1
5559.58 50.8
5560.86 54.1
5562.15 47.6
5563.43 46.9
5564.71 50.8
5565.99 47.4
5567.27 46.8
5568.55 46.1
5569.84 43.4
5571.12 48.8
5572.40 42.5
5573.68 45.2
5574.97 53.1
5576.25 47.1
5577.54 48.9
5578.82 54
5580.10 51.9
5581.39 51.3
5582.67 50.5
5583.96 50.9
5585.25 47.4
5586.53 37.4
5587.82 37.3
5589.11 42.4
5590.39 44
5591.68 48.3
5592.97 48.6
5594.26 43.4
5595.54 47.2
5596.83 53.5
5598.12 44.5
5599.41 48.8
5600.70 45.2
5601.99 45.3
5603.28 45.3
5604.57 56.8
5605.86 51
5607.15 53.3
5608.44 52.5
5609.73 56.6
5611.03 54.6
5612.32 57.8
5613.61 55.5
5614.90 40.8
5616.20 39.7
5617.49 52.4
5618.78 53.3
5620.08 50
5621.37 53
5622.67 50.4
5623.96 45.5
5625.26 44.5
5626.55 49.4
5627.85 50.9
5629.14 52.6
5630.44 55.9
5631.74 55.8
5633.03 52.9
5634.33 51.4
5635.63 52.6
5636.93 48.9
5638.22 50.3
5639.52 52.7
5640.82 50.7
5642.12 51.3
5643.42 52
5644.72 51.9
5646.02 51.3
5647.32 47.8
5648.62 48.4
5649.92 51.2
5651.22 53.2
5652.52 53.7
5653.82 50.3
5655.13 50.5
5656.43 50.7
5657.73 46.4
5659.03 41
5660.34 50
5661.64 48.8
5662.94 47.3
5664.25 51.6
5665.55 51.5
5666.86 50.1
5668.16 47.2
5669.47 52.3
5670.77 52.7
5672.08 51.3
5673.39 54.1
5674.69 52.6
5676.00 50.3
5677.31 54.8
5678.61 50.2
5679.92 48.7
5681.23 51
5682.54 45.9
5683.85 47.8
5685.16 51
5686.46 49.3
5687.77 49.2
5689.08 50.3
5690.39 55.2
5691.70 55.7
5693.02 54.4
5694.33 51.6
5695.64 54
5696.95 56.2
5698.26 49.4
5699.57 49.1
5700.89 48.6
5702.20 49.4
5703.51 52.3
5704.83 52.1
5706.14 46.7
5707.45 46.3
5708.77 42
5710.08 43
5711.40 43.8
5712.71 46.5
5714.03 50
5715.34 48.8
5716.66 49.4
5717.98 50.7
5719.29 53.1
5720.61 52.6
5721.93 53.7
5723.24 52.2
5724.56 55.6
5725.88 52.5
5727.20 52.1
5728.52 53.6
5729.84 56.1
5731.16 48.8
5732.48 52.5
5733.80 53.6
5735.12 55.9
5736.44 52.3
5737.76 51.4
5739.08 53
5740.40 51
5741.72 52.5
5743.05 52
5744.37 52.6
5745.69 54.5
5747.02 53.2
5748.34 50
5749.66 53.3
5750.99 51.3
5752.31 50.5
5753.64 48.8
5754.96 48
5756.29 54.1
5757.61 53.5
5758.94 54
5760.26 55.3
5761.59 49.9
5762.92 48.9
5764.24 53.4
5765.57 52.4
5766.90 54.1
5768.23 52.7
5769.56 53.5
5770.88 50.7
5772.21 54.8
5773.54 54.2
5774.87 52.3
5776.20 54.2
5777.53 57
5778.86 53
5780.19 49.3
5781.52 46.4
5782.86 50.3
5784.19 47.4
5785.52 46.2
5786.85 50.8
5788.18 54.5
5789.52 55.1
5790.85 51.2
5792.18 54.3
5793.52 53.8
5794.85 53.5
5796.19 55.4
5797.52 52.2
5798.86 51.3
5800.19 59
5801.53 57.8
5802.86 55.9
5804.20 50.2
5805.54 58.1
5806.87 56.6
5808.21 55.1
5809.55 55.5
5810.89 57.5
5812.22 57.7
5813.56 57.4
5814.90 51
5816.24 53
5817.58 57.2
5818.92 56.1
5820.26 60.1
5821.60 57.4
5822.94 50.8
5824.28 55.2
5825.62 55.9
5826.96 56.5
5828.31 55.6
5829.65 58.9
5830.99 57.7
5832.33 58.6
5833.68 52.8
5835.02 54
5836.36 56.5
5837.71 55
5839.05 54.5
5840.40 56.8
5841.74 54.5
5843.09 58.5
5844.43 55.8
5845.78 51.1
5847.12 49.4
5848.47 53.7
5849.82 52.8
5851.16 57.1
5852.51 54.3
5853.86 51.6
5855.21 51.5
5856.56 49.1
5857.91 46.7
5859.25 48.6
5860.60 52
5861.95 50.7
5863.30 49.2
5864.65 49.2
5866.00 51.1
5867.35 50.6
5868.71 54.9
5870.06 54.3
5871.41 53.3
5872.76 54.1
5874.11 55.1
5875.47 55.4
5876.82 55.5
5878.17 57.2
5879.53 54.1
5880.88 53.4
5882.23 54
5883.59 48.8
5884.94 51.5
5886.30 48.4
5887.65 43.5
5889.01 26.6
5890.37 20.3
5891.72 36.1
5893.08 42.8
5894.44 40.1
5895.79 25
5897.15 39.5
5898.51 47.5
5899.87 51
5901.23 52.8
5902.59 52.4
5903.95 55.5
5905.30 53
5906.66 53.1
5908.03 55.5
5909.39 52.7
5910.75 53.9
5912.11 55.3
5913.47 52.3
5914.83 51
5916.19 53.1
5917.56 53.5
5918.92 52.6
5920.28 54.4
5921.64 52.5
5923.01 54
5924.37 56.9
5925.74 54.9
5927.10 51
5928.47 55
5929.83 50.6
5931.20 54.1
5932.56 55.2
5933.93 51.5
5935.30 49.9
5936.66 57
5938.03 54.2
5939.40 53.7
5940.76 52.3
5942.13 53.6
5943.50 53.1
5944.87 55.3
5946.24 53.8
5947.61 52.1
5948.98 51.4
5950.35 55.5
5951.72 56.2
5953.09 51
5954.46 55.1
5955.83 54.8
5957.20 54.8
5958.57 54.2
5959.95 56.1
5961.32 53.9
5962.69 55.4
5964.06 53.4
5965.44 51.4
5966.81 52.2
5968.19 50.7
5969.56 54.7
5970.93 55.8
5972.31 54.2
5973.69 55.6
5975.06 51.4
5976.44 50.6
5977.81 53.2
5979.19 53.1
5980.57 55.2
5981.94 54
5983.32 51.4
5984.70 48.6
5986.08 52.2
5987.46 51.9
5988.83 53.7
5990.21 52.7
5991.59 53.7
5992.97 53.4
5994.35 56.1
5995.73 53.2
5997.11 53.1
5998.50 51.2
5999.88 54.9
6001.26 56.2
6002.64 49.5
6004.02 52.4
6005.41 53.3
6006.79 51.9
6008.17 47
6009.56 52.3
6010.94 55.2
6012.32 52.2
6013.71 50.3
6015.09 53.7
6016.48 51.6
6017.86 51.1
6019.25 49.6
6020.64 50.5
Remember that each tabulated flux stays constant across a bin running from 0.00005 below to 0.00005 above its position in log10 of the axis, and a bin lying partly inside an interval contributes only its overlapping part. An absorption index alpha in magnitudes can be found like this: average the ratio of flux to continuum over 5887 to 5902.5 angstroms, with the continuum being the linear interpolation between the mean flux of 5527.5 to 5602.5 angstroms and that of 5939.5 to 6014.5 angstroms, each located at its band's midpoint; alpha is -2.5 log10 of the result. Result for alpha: 0.32 mag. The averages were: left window 49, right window 53.2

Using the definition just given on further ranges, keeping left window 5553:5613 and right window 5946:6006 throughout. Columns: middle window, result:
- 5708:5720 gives 0.06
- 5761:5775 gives -0.03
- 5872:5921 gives 0.08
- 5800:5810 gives -0.09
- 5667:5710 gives -0.01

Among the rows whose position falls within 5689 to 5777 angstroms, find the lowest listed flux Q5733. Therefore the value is 42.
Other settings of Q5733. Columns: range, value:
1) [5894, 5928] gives 25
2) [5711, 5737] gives 43.8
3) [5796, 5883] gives 46.7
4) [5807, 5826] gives 50.8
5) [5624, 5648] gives 44.5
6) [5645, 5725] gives 41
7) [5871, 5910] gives 20.3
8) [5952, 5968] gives 51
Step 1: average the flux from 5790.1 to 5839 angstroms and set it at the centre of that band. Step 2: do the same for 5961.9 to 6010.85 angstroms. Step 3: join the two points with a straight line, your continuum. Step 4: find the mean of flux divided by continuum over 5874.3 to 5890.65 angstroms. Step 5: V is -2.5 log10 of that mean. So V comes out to 0.13 mag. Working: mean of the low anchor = 55.4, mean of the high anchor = 52.9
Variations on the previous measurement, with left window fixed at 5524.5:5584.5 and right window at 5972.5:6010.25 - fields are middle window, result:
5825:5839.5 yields -0.085 mag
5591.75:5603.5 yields 0.078 mag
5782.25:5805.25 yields -0.029 mag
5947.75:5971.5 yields -0.028 mag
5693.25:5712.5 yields 0.046 mag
